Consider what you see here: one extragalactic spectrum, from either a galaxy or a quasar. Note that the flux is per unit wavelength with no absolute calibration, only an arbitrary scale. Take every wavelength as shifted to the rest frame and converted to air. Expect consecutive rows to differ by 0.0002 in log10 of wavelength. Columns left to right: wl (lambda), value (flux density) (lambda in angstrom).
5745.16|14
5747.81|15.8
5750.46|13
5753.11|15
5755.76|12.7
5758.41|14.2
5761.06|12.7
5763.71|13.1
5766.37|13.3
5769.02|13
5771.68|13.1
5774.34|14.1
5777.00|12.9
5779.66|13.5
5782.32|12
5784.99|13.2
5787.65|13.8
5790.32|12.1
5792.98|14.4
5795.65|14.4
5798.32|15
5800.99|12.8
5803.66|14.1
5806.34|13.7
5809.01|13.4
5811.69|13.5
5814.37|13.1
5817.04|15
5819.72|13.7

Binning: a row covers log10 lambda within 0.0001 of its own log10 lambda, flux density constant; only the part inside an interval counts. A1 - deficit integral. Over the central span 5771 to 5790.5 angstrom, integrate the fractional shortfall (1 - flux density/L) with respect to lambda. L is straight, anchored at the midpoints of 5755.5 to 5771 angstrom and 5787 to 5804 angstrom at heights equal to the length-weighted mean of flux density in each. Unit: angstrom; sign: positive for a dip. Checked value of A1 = 0.5 angstrom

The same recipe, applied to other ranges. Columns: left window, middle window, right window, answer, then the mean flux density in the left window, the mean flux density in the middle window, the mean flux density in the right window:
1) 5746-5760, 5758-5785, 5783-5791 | 0.7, 14.1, 13.2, 13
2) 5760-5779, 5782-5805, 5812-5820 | -0.1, 13.2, 13.6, 13.9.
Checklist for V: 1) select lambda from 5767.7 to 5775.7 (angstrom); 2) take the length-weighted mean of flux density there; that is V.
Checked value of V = 13.4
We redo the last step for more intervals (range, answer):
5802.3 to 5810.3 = 13.7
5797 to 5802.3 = 13.9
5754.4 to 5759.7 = 13.5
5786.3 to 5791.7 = 13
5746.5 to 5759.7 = 14.1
